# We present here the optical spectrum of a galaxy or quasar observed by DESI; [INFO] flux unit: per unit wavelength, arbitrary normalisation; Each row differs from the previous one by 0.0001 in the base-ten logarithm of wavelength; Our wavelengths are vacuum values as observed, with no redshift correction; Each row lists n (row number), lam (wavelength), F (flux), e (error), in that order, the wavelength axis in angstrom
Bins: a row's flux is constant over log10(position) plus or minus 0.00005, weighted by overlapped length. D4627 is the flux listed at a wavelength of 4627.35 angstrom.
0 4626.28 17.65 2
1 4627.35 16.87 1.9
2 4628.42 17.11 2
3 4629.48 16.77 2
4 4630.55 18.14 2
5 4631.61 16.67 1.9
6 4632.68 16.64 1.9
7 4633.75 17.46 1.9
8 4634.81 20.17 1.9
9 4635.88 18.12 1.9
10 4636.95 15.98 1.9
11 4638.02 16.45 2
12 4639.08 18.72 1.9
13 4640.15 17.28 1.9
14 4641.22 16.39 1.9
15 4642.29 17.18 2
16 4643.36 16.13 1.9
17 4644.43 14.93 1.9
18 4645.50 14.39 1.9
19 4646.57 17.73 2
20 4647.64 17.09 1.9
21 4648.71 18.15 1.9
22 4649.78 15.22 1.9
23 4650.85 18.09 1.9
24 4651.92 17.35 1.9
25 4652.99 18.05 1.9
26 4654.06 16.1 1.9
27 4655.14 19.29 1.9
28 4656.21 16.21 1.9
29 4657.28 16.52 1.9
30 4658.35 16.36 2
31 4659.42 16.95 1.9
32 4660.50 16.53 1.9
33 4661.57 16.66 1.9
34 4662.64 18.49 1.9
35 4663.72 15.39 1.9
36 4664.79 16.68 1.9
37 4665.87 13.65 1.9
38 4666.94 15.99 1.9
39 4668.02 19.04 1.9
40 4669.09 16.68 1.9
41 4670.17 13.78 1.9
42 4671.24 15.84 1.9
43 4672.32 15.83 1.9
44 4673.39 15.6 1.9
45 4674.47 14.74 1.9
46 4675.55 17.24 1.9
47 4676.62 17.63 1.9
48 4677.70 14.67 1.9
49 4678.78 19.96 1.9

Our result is 16.87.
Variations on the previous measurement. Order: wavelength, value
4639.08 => 18.72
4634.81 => 20.17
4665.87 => 13.65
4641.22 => 16.39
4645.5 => 14.39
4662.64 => 18.49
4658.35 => 16.36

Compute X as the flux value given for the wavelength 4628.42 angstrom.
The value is 17.11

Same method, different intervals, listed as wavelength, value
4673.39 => 15.6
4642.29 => 17.18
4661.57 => 16.66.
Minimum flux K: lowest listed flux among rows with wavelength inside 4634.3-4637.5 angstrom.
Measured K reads 15.98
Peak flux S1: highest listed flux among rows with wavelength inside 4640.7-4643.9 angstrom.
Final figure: 17.18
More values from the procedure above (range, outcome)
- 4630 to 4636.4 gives 20.17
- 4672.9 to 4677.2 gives 17.63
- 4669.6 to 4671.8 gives 15.84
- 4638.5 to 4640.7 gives 18.72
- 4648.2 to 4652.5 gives 18.15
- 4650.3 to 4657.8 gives 19.29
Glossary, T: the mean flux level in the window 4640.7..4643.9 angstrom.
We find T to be 16.6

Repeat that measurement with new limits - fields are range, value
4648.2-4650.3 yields 16.7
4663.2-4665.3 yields 16.1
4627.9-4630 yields 17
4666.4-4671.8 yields 16.3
